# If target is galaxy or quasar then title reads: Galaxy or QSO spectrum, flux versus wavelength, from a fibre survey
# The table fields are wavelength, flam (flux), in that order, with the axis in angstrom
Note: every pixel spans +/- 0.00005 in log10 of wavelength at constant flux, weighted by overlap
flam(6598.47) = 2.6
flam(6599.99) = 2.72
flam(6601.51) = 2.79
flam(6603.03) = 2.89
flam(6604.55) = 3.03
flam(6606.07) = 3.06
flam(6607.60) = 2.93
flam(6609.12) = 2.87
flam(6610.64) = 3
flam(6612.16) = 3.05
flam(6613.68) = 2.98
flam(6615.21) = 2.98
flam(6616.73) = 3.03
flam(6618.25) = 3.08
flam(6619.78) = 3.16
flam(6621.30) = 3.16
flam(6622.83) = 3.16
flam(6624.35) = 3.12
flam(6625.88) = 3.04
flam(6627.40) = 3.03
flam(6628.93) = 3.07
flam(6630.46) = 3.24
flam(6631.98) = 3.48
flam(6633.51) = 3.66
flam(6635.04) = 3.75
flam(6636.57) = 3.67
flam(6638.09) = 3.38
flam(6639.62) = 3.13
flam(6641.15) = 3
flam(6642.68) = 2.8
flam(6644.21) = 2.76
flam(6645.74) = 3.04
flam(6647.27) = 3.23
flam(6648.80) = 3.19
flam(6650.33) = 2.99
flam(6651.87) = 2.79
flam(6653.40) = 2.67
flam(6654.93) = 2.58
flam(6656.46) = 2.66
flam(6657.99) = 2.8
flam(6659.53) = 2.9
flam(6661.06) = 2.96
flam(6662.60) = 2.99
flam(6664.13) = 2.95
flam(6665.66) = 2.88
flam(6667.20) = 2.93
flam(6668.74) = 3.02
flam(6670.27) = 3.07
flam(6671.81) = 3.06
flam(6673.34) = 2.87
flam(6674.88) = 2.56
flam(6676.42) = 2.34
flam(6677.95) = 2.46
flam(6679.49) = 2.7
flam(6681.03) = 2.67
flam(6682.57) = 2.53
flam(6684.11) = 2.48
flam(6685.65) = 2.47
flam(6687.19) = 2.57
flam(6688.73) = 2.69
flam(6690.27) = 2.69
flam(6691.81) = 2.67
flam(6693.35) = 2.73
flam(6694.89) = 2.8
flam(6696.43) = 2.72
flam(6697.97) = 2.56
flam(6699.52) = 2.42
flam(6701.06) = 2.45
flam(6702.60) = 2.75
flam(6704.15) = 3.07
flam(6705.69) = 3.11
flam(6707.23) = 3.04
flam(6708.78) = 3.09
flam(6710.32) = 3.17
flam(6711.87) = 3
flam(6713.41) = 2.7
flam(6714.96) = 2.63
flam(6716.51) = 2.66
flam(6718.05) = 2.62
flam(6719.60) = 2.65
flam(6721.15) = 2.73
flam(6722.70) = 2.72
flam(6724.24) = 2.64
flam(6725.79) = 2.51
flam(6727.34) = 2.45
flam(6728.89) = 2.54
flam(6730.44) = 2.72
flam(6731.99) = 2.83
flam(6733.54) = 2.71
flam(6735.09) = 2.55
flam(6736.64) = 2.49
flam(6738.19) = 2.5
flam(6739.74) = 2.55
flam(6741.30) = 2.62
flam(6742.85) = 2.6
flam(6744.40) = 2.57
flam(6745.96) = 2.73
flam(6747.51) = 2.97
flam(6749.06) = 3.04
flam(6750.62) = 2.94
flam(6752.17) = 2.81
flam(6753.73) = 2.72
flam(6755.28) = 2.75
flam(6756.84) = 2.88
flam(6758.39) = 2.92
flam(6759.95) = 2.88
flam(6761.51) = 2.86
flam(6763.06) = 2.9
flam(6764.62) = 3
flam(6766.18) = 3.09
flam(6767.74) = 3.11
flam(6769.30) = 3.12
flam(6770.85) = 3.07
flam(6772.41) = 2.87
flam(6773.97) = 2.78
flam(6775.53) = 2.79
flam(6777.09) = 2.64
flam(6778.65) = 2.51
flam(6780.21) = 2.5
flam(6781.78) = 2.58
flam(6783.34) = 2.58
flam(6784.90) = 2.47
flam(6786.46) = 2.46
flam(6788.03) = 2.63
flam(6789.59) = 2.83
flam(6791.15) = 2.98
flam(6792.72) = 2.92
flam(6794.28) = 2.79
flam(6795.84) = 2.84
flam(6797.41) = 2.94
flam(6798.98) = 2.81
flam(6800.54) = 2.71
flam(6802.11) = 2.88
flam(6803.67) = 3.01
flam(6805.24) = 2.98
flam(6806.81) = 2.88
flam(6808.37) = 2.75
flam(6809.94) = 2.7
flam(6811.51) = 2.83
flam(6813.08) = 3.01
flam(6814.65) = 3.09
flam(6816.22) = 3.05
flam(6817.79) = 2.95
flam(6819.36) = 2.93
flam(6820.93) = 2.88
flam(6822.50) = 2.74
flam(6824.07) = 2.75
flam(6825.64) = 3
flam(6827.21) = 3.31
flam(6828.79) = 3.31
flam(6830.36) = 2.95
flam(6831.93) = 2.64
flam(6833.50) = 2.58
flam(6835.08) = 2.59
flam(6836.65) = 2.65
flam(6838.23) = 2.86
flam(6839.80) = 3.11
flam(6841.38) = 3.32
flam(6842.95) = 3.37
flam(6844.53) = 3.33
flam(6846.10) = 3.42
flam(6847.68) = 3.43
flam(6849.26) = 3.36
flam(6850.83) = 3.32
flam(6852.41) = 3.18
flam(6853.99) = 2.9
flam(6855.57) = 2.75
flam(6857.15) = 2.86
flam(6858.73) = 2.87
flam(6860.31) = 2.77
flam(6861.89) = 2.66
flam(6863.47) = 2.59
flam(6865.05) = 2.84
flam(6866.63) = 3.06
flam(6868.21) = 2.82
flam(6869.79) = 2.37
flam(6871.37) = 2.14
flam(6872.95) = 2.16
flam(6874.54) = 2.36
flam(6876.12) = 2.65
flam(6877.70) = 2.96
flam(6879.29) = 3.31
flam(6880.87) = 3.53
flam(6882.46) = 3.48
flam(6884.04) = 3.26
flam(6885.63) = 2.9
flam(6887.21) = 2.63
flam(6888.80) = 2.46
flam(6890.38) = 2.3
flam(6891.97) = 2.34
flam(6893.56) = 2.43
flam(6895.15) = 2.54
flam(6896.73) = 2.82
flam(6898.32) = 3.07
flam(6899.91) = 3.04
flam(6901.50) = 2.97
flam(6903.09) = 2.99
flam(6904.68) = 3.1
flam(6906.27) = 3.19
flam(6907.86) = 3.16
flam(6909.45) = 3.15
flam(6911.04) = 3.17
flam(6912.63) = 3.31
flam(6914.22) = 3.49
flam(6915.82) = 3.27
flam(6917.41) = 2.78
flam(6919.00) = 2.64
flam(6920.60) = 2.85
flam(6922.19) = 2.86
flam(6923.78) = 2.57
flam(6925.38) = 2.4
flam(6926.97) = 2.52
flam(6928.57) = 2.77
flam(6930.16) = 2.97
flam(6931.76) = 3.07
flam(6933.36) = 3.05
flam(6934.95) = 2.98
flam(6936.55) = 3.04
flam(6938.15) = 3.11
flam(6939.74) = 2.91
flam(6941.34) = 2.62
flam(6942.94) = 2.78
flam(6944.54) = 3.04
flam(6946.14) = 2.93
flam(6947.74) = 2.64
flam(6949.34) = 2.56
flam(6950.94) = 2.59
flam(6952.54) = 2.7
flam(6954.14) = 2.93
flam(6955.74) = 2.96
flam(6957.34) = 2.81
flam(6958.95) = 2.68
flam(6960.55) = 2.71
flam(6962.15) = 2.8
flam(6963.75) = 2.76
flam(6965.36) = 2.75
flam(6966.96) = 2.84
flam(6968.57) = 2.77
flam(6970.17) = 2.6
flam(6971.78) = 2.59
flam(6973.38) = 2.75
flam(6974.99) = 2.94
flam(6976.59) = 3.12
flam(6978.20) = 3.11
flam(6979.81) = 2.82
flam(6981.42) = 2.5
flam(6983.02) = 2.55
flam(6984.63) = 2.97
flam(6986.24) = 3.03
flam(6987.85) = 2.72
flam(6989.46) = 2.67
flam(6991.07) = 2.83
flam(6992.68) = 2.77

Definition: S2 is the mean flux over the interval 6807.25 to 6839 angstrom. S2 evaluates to 2.88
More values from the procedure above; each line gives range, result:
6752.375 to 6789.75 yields 2.79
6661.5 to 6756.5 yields 2.73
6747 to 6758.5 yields 2.88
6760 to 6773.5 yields 2.99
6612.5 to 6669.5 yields 3.06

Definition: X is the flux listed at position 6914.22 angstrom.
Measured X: 3.49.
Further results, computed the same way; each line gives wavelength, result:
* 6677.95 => 2.46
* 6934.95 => 2.98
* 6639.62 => 3.13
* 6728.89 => 2.54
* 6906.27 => 3.19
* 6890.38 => 2.3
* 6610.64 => 3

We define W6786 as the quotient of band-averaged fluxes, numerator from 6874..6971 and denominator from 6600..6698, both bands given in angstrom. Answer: 1.0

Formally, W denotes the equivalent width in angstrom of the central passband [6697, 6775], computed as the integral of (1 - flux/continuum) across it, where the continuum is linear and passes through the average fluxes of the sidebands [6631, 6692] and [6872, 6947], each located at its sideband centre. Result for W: 3.17 angstrom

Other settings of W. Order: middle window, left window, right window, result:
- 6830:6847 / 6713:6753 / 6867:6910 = -1.3 angstrom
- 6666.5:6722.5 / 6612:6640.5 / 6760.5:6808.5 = 5.6 angstrom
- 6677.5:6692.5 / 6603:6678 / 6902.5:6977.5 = 2.0 angstrom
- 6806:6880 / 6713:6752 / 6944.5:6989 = -4.8 angstrom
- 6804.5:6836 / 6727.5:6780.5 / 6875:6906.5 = -0.7 angstrom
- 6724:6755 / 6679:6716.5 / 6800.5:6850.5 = 1.6 angstrom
